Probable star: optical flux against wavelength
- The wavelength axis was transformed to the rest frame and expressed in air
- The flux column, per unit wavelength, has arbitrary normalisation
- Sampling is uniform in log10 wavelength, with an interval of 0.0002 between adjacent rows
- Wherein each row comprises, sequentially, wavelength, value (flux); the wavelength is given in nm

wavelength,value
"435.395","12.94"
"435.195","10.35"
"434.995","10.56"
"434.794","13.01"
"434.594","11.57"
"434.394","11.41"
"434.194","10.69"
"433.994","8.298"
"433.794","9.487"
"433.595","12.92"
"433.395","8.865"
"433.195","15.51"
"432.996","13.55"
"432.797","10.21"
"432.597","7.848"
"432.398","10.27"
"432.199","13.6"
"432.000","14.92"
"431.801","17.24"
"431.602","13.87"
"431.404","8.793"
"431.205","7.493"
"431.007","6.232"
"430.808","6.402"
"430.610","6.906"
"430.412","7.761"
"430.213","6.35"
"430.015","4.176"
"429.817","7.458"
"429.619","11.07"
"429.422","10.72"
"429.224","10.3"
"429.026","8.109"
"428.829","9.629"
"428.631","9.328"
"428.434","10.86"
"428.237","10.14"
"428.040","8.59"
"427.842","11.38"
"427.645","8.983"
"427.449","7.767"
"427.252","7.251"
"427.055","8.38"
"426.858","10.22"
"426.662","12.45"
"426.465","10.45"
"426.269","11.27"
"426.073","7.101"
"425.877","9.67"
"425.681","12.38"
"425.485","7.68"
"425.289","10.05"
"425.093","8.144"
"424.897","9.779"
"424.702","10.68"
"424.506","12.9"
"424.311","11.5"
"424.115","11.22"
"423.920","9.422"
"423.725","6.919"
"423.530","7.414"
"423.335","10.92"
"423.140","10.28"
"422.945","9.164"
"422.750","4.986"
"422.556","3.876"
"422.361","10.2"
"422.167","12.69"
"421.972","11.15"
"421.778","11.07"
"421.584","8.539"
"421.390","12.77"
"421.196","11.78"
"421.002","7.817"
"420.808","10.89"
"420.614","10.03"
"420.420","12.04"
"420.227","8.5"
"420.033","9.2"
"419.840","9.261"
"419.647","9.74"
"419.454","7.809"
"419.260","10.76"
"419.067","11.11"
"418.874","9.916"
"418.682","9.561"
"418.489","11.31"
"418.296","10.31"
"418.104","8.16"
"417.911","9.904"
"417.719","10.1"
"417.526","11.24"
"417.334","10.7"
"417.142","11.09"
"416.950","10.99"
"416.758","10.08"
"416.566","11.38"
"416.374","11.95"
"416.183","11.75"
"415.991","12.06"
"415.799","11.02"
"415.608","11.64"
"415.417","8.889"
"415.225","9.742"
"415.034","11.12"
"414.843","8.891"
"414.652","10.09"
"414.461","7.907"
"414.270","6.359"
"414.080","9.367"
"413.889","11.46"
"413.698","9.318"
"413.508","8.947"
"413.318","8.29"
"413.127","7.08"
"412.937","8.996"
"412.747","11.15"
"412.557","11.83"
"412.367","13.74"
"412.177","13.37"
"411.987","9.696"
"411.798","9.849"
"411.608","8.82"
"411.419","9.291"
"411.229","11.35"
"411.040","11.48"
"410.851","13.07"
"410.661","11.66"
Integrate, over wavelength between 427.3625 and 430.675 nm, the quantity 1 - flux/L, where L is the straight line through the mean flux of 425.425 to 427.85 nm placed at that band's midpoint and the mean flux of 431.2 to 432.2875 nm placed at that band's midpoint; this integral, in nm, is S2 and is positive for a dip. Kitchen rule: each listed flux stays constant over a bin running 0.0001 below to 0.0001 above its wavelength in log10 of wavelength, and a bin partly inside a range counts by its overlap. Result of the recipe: 0.69 nm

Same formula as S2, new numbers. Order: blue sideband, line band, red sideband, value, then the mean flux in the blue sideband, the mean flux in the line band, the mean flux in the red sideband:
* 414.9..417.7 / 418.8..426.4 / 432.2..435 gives 0.85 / 10.9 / 9.76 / 11.1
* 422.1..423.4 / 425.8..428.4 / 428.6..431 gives -0.38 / 8.73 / 9.54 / 8.07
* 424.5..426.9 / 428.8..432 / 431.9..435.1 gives 0.54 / 10.1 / 9.08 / 11.4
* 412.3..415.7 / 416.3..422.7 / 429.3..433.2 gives -0.26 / 9.68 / 10.1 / 9.89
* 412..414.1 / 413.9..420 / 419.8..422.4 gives 0.14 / 10.3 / 10.1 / 10.5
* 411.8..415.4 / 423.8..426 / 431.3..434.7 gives 0.14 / 9.83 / 10.2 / 11.7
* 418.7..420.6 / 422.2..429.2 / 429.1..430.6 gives -0.49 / 9.82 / 9.44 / 8.17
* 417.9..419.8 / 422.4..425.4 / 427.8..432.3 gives 0.17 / 9.84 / 9.17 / 9.6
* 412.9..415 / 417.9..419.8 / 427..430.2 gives -0.20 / 8.85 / 9.84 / 8.95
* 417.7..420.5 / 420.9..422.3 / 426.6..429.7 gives -0.15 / 9.83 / 10.8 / 9.66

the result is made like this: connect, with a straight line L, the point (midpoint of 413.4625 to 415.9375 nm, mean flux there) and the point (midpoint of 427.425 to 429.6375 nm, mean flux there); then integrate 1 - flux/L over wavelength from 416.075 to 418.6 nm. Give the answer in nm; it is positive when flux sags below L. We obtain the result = -0.27 nm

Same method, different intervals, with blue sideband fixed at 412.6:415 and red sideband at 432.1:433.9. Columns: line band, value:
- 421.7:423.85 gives 0.252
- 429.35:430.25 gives 0.245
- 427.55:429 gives 0.139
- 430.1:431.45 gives 0.493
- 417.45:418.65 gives -0.065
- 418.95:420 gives 0.006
